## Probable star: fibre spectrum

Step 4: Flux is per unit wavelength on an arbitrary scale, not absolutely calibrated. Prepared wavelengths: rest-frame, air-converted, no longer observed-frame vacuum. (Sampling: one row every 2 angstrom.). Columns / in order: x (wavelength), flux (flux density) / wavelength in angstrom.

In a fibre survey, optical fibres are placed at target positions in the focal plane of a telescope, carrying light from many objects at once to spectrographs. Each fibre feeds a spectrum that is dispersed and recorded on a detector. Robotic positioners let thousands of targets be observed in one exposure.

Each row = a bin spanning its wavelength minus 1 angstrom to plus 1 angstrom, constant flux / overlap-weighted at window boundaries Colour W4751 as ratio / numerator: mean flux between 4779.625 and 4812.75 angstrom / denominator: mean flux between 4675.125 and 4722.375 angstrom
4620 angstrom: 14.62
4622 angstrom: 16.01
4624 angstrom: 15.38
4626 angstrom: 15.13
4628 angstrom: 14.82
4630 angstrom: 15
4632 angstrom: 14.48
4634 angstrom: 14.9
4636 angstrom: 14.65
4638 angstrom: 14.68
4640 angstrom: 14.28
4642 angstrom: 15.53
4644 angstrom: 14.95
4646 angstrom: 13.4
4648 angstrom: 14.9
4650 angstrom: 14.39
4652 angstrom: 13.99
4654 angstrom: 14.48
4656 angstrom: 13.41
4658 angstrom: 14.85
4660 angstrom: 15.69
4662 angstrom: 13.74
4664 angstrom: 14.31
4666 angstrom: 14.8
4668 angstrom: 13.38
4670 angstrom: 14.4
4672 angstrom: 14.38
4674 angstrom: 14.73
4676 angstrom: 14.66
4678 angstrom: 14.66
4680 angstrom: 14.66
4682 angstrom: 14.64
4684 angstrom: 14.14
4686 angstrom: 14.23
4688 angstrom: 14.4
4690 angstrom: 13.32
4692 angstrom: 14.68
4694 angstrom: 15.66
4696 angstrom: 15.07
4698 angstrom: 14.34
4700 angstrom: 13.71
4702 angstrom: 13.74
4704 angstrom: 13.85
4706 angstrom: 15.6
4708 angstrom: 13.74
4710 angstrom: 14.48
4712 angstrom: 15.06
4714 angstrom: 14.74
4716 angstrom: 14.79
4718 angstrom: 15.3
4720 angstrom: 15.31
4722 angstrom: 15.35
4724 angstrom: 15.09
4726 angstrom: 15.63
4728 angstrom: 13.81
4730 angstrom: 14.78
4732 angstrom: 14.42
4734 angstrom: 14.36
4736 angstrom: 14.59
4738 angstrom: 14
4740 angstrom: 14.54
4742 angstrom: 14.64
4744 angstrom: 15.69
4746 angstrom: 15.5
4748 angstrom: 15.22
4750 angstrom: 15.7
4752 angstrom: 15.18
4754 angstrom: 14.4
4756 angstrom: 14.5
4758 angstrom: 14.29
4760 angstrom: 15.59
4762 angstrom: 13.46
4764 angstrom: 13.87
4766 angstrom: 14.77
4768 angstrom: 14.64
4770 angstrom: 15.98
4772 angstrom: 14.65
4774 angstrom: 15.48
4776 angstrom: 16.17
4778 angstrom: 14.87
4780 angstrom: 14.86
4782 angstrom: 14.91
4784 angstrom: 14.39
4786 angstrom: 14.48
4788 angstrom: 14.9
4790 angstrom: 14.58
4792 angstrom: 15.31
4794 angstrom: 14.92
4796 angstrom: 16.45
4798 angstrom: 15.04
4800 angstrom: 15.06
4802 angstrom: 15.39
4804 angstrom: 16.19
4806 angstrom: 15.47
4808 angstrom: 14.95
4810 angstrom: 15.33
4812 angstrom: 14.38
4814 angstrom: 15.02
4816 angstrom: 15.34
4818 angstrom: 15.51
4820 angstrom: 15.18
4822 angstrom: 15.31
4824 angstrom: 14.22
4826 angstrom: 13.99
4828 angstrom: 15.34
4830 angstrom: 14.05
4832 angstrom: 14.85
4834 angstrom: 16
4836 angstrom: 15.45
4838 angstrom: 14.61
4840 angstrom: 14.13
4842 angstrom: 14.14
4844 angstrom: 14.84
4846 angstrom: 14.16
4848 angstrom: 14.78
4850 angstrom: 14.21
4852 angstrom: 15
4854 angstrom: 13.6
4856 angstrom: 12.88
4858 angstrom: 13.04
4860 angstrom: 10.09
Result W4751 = 1.0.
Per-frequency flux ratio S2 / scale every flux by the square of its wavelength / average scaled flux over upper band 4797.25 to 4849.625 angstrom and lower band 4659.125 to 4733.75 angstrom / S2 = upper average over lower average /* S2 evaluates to 1.1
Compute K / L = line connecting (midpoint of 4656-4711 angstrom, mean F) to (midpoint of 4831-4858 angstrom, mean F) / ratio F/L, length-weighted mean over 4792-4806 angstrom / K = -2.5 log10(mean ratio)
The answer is -0.076 mag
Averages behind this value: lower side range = 14.4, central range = 15.5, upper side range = 14.5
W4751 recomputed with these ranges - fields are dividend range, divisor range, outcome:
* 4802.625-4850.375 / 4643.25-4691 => 1.04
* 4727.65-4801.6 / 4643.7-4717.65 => 1.03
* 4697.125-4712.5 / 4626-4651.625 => 0.97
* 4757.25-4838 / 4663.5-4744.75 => 1.03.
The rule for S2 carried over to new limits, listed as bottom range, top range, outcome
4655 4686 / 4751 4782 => 1.07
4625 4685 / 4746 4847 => 1.09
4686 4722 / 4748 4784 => 1.05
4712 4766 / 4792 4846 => 1.05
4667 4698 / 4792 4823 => 1.12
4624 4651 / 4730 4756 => 1.05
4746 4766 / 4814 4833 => 1.04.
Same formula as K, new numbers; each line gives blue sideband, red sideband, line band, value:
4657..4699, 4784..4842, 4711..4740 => -0.007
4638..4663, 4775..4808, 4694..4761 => 0.007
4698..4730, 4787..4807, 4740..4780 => 0.005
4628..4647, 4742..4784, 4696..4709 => 0.044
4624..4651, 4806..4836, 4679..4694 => 0.031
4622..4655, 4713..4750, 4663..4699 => 0.025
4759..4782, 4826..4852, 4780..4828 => -0.017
